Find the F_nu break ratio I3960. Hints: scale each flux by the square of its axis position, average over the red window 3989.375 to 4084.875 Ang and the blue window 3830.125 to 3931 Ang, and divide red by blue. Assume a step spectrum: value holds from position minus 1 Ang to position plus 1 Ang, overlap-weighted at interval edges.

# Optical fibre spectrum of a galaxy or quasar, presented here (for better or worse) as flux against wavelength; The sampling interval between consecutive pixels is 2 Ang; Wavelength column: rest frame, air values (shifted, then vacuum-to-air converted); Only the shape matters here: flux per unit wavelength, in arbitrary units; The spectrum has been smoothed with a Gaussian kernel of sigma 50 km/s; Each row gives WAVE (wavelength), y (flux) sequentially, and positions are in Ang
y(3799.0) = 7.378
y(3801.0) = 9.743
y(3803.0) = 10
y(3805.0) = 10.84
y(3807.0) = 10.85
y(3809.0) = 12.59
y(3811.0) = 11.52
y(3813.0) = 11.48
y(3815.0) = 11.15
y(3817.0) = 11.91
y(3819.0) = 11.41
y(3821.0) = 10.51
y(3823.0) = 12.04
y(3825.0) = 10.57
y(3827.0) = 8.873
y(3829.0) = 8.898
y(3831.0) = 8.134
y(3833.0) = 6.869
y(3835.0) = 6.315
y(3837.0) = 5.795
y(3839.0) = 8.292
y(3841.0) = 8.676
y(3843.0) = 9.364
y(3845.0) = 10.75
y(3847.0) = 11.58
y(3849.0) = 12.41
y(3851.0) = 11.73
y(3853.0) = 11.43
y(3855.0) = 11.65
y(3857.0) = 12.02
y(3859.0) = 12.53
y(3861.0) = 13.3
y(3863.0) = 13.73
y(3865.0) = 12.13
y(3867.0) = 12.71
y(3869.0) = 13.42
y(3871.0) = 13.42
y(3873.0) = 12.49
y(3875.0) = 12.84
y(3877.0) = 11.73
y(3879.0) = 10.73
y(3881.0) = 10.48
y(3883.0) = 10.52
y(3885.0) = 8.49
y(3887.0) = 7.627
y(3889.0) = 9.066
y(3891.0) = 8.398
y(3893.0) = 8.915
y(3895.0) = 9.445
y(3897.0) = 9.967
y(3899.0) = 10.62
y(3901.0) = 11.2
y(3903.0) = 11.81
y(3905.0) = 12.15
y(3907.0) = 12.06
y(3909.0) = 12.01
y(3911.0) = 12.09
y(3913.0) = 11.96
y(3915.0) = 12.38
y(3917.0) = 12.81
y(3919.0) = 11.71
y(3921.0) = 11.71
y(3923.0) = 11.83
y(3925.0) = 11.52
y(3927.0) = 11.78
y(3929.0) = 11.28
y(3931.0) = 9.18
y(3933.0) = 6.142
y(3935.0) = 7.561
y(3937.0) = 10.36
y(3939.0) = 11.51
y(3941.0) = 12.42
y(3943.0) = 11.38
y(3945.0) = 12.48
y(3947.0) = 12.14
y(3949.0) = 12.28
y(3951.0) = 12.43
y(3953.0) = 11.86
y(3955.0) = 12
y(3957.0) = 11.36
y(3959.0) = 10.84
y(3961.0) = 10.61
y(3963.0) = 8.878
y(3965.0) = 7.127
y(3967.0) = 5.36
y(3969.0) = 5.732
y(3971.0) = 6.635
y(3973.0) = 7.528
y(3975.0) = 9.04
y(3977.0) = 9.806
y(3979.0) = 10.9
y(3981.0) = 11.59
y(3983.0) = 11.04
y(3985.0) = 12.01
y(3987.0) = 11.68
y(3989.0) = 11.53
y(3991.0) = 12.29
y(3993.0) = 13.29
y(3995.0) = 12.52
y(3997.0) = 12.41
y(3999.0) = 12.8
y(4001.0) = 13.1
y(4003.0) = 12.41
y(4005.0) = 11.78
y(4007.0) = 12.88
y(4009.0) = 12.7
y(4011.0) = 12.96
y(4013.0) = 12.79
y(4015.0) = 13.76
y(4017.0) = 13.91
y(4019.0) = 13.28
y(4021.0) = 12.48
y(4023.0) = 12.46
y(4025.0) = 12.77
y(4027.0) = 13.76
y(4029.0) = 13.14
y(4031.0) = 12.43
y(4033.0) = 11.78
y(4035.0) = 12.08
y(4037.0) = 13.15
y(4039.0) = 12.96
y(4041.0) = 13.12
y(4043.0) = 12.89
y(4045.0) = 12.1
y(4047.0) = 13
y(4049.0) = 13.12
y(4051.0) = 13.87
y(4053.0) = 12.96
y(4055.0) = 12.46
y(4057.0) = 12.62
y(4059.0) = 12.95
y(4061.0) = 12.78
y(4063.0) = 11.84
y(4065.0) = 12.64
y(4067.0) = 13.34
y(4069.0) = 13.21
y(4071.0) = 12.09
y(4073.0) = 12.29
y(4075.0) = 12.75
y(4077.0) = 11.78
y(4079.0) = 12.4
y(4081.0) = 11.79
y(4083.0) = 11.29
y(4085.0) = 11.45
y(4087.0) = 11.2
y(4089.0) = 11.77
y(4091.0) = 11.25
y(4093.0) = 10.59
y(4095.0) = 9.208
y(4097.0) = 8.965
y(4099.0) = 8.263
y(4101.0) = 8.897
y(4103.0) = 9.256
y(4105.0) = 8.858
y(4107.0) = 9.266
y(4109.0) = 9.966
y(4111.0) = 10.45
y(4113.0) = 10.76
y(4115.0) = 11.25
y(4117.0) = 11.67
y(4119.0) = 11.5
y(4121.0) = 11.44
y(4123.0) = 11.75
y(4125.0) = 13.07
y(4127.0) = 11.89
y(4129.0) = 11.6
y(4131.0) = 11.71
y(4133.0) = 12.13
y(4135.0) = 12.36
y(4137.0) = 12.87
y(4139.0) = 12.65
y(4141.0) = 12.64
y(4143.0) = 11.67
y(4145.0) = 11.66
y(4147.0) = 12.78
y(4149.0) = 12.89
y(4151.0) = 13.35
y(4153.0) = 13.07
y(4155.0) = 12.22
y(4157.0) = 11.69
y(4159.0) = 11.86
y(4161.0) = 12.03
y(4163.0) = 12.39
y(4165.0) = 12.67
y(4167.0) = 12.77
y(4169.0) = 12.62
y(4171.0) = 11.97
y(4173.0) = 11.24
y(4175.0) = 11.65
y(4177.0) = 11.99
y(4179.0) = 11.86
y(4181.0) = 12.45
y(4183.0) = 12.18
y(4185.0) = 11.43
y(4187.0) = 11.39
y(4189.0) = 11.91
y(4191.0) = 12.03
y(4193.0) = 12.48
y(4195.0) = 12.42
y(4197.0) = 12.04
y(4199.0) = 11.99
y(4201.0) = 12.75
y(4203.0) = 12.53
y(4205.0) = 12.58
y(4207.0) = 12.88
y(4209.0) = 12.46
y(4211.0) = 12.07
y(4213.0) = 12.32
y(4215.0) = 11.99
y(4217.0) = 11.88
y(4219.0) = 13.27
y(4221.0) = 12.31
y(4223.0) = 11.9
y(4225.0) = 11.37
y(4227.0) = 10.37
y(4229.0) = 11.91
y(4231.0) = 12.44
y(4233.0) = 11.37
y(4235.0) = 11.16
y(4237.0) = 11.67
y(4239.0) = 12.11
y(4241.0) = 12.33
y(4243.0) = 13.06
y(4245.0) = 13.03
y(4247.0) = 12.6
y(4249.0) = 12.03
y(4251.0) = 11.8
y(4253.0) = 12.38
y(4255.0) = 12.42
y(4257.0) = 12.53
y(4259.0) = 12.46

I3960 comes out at 1.26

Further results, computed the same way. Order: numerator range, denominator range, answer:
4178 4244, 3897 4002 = 1.26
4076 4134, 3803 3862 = 1.19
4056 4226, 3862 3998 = 1.21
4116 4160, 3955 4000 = 1.29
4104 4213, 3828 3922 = 1.27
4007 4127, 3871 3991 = 1.21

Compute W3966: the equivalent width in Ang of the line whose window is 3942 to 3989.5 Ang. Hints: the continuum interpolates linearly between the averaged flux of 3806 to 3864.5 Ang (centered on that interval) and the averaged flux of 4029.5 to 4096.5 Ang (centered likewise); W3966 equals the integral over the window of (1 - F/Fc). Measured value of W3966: 5.31 Ang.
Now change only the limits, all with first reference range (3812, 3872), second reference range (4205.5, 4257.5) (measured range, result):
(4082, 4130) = 4.3 Ang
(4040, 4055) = -1.9 Ang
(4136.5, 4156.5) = -1.2 Ang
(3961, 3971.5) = 3.8 Ang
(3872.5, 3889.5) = 0.8 Ang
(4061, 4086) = -1.5 Ang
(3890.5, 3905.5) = 0.9 Ang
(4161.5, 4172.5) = -0.5 Ang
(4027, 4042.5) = -1.8 Ang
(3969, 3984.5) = 2.6 Ang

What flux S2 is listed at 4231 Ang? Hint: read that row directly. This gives 12.44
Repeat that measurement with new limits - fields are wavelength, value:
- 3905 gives 12.15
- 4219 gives 13.27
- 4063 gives 11.84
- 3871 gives 13.42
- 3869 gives 13.42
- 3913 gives 11.96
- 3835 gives 6.315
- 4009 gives 12.7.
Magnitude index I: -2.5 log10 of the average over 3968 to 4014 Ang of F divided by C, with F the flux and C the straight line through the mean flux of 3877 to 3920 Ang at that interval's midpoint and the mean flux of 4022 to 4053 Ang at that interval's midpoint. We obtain 0.082 mag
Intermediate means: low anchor 10.7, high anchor 12.8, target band 11.3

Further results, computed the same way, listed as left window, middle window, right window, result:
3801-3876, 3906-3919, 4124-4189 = -0.09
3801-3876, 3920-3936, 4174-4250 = 0.11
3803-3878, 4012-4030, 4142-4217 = -0.13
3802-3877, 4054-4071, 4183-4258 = -0.09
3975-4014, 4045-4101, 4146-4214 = 0.02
